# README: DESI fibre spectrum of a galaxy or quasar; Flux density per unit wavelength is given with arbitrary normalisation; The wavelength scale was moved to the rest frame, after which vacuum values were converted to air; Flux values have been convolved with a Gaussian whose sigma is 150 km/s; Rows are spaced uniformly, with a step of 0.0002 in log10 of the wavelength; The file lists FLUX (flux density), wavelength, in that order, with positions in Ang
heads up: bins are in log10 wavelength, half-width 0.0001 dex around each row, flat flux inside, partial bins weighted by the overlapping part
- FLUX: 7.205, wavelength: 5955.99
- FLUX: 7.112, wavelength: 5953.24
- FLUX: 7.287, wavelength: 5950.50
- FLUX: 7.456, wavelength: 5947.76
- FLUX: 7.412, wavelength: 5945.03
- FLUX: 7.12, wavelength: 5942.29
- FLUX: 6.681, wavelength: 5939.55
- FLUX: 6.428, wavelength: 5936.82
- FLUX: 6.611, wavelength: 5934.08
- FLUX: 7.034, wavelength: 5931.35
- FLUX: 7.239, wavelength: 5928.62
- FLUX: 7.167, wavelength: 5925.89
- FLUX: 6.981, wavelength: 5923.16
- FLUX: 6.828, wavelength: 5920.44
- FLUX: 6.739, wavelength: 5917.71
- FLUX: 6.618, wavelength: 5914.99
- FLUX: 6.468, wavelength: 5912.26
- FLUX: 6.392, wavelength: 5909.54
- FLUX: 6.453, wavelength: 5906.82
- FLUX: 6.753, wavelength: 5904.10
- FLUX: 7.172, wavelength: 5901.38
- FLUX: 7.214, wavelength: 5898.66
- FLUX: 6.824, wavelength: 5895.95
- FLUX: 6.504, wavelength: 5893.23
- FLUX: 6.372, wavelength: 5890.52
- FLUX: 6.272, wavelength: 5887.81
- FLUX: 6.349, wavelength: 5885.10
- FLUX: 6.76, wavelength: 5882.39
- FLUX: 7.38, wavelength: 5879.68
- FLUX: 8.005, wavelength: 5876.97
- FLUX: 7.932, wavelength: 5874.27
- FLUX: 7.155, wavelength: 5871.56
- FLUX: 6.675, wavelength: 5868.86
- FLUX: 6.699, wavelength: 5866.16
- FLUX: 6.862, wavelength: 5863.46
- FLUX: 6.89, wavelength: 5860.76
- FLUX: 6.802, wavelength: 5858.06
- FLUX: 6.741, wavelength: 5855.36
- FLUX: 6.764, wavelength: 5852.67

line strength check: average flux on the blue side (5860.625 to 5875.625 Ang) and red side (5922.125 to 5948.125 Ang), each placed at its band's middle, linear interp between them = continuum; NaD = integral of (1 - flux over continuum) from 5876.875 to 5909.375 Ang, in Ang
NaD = 1.2 Ang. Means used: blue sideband 7.05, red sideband 7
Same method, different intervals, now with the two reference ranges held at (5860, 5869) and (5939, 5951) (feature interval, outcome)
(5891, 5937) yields 1.7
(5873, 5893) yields -0.3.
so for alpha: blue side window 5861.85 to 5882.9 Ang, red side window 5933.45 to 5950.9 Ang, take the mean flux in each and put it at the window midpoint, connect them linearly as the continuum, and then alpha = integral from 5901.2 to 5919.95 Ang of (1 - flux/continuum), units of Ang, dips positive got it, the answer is 1.2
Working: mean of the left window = 7.2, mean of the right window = 7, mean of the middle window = 6.63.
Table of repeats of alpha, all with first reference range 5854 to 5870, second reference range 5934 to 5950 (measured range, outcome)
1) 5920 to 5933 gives -0.2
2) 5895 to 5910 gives 0.1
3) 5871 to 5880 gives -1.1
